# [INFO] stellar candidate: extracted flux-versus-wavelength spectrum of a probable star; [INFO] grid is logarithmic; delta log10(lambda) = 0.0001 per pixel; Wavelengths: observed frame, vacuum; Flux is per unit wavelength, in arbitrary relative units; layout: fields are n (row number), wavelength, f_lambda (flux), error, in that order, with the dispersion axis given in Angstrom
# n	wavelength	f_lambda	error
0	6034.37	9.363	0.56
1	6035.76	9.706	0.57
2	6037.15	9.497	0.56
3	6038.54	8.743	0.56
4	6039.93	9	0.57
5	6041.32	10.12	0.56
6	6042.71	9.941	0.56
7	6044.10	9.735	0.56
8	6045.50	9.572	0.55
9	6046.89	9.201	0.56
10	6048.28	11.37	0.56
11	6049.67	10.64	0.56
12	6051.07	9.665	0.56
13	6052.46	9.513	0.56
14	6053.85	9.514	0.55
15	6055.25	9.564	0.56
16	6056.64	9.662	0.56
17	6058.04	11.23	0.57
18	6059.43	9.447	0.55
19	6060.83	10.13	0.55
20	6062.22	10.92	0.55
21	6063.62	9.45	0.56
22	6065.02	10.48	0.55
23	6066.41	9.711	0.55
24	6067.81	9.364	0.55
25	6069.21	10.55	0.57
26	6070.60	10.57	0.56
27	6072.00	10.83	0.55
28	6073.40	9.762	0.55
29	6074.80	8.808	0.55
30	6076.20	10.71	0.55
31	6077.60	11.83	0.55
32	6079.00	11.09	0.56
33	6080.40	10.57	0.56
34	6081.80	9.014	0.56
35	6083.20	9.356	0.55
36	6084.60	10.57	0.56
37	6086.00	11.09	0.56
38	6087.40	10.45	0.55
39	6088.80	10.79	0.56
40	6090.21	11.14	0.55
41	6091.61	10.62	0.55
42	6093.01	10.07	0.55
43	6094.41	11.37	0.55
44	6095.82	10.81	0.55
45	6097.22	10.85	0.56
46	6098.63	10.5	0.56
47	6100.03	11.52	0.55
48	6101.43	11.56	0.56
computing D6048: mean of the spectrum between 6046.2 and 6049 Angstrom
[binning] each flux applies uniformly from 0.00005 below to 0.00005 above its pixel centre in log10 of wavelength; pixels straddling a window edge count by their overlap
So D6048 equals 10.3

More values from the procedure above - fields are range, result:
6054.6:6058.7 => 10.1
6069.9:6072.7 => 10.7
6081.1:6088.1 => 10.1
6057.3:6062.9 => 10.4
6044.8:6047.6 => 9.4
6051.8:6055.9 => 9.53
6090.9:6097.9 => 10.8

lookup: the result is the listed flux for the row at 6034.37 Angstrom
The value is 9.363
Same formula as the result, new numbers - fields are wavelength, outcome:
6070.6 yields 10.57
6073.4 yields 9.762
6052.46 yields 9.513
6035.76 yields 9.706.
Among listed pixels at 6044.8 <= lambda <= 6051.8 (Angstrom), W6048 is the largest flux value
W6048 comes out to 11.37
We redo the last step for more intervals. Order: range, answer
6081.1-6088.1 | 11.09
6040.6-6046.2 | 10.12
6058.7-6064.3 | 10.92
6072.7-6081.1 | 11.83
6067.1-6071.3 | 10.57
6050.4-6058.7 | 11.23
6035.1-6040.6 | 9.706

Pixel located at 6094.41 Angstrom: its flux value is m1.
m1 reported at 11.37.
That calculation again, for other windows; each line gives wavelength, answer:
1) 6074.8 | 8.808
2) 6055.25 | 9.564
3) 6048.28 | 11.37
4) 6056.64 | 9.662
